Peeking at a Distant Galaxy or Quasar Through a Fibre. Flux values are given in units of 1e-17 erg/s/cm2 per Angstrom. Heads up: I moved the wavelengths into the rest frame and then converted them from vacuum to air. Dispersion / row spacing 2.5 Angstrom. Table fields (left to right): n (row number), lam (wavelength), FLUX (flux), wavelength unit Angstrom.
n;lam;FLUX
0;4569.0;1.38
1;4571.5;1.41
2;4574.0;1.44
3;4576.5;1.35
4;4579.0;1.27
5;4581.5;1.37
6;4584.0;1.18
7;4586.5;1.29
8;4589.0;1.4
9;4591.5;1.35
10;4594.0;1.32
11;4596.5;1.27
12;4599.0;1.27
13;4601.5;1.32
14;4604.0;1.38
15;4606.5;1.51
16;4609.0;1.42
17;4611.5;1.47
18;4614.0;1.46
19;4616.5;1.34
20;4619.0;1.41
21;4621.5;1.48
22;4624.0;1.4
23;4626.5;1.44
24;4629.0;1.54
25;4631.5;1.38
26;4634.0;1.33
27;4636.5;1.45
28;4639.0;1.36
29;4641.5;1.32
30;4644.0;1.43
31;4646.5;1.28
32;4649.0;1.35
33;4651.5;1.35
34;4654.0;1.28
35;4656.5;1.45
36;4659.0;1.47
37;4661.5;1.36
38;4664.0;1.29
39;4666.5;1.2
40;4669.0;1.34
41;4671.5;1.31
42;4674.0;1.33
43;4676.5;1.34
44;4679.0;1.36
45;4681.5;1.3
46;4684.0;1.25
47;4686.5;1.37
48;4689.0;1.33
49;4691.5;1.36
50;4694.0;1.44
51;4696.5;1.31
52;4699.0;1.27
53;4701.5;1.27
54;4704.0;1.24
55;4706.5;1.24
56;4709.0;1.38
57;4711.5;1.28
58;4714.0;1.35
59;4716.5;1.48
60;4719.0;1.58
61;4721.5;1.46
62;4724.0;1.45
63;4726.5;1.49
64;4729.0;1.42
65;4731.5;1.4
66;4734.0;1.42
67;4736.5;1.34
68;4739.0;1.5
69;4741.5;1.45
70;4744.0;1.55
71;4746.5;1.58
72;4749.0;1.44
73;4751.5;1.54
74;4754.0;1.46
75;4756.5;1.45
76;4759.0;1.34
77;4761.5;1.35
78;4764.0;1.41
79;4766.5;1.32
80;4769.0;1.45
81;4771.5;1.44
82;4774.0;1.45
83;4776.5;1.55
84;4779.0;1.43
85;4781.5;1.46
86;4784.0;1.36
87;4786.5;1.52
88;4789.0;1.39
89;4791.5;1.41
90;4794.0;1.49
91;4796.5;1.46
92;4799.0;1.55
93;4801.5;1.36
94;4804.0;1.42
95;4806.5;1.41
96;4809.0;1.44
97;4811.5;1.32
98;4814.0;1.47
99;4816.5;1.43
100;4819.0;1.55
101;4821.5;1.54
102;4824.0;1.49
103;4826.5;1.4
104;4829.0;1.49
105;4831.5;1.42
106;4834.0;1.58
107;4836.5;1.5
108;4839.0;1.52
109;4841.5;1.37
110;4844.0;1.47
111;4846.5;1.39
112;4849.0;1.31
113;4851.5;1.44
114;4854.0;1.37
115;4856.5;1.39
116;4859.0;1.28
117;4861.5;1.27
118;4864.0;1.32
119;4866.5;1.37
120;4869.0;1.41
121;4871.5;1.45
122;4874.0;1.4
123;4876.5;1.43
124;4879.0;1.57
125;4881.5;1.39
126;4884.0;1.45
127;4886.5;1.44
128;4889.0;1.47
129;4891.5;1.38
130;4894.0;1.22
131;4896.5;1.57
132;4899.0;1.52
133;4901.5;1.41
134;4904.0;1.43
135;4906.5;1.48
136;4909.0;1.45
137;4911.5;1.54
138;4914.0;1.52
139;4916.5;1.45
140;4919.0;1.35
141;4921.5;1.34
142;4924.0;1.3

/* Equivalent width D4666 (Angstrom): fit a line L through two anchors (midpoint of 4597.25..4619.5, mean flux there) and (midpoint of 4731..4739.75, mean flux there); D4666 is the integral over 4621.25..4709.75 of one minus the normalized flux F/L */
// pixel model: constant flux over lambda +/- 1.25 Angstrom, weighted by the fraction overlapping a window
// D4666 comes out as 3.4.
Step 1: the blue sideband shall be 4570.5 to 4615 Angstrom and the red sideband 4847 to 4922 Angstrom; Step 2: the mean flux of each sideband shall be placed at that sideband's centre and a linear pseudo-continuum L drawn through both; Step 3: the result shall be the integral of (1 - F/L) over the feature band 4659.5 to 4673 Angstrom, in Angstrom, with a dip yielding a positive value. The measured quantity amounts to 0.6 Angstrom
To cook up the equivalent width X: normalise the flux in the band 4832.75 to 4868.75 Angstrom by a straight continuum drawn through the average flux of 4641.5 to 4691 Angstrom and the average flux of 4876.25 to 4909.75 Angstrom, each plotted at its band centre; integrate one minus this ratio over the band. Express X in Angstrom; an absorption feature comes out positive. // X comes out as 0.6 Angstrom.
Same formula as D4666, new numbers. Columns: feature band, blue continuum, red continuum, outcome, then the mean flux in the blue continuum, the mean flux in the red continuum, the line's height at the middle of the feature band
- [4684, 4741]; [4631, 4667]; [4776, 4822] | 0.7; 1.36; 1.45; 1.39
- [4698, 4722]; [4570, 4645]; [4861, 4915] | 0.8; 1.38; 1.43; 1.4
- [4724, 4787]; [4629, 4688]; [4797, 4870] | -2.5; 1.35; 1.42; 1.39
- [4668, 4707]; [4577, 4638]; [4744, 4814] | 2.5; 1.38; 1.44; 1.41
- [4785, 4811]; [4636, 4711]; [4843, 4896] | -1.3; 1.33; 1.39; 1.37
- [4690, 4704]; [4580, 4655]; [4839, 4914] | 0.6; 1.37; 1.42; 1.39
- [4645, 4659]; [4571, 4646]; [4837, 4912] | 0.3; 1.38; 1.42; 1.38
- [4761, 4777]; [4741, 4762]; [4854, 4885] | 0.4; 1.47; 1.39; 1.46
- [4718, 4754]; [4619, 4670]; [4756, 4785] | -1.7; 1.38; 1.42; 1.41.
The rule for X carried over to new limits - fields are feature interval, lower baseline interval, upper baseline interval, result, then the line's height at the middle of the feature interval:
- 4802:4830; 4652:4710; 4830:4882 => -1.11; 1.39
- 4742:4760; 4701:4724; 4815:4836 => -0.88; 1.41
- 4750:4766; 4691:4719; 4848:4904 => -0.72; 1.36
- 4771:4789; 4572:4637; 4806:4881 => -0.52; 1.41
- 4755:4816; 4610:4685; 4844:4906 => -1.57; 1.39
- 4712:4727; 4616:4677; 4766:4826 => -0.53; 1.41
